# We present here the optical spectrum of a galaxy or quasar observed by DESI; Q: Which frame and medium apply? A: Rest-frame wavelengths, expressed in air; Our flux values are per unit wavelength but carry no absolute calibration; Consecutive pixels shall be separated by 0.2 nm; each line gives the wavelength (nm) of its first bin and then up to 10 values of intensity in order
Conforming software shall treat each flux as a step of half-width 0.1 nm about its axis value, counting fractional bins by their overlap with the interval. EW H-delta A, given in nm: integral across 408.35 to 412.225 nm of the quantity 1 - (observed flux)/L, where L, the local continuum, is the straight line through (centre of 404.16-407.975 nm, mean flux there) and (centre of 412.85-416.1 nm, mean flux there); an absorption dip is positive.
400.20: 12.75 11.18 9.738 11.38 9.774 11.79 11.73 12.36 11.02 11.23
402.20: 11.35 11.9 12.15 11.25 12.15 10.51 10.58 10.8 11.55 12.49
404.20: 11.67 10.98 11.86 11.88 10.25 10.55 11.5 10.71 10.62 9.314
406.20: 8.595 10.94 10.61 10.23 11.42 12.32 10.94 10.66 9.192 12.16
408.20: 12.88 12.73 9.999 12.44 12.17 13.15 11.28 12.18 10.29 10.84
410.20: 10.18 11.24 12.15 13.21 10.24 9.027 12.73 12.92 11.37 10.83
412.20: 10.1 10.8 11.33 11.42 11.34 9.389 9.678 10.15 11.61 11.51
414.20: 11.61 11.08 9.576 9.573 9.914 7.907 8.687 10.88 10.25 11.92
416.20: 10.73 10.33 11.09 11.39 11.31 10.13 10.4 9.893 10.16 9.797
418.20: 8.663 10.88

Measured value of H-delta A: -0.34 nm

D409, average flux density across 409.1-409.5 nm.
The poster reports 12.2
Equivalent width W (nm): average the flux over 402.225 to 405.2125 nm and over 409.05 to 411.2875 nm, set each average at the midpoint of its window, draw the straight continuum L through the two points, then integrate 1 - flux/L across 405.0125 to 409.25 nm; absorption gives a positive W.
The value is 0.10 nm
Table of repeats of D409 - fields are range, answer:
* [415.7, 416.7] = 10.9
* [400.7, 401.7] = 11.4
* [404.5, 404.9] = 11.9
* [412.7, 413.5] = 10.5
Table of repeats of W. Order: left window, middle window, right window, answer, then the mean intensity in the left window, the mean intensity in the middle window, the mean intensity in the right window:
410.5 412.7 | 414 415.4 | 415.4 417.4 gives 0.13 nm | 11.3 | 9.97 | 10.8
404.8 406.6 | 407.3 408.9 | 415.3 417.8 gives -0.14 nm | 10.4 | 11.4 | 10.6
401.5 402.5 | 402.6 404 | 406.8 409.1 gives 0.03 nm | 11.6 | 11.3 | 11.5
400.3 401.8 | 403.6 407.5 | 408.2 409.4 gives 0.24 nm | 11.1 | 11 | 12.1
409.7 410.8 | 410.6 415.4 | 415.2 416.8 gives 0.03 nm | 11.1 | 10.7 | 10.4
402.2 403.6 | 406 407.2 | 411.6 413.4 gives 0.08 nm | 11.4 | 10.4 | 10.9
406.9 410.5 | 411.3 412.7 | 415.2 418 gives -0.05 nm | 11.4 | 11.4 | 10.4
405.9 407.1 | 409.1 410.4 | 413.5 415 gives -0.12 nm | 10.2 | 11.3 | 10.7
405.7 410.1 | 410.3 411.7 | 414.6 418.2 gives -0.11 nm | 11.1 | 11.6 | 10.2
